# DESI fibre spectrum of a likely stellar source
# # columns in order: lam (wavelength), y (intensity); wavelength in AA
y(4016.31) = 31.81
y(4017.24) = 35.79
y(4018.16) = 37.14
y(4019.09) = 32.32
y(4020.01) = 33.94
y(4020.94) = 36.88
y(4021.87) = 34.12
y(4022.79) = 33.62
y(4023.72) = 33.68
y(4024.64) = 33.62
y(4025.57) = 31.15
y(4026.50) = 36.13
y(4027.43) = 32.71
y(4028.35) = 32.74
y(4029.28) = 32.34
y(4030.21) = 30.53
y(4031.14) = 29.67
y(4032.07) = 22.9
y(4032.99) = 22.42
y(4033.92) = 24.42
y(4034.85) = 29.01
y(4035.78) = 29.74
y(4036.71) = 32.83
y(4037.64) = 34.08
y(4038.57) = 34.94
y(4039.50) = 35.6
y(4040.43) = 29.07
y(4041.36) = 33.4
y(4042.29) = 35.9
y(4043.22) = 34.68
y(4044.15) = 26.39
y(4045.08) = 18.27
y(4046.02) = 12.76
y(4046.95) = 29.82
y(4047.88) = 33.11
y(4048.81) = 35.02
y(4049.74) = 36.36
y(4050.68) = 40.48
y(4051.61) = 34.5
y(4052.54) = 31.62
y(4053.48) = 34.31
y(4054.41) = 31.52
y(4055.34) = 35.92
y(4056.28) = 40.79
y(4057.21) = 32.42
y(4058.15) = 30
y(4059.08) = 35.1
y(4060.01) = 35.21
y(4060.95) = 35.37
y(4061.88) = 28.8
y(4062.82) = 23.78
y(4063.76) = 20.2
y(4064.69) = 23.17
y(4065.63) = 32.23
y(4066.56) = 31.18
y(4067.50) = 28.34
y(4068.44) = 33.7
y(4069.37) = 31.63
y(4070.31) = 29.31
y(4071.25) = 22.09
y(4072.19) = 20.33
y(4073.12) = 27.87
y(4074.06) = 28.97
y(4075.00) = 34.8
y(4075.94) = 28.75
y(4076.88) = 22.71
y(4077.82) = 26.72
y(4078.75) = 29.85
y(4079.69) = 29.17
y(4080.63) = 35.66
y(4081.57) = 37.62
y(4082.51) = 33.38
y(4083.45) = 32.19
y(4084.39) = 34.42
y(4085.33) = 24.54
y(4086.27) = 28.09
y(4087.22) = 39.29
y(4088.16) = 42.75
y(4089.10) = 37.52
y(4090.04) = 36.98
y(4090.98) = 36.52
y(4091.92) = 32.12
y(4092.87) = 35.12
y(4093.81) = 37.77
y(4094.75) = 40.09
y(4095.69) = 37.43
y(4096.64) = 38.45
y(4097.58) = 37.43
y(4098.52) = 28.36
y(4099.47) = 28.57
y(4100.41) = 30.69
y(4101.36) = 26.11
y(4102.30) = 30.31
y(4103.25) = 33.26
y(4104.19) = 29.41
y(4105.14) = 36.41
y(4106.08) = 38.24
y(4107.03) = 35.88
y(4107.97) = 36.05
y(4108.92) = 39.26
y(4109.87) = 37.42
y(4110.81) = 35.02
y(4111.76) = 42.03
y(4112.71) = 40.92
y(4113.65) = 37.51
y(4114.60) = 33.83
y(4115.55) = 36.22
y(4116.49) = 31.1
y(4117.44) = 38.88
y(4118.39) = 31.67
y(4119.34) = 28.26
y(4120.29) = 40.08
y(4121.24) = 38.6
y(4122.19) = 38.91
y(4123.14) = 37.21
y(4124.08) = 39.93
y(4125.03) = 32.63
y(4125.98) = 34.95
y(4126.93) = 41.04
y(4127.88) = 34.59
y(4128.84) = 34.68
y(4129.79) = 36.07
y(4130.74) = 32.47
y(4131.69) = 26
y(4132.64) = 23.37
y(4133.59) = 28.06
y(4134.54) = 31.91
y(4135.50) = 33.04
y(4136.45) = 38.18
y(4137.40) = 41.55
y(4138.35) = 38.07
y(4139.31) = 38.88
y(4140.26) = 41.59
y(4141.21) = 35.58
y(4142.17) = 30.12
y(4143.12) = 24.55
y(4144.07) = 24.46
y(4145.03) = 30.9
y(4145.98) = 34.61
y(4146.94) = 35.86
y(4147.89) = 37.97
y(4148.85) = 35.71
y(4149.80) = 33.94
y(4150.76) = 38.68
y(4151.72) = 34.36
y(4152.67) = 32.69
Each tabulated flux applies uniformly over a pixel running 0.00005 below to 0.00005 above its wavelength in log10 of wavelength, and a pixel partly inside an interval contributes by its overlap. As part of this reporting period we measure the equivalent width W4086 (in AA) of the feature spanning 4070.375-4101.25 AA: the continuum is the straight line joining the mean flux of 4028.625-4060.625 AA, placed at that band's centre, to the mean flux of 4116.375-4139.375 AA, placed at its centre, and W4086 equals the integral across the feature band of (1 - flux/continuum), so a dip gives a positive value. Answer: 0.7 AA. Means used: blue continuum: 31.4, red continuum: 34.8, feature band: 32.3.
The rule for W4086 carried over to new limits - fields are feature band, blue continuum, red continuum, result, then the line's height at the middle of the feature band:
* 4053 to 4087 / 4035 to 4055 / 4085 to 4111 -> 2.8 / 33.1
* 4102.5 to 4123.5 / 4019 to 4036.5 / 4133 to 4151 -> -1.6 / 33.5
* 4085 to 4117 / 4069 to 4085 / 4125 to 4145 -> -4.0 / 31.2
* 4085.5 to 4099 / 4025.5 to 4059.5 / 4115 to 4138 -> -1.1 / 33.3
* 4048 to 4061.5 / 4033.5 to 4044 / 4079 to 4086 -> -1.1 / 32.1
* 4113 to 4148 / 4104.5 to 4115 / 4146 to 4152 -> 2.1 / 36.7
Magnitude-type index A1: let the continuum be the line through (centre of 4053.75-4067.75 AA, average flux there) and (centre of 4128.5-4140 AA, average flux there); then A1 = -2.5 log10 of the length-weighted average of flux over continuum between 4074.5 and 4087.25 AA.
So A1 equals 0.03 mag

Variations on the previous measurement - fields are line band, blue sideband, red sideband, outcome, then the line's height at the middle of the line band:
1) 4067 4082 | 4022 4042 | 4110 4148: 0.13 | 32.8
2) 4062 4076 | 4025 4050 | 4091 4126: 0.17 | 32.5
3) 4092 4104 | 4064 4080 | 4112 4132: -0.05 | 32.1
